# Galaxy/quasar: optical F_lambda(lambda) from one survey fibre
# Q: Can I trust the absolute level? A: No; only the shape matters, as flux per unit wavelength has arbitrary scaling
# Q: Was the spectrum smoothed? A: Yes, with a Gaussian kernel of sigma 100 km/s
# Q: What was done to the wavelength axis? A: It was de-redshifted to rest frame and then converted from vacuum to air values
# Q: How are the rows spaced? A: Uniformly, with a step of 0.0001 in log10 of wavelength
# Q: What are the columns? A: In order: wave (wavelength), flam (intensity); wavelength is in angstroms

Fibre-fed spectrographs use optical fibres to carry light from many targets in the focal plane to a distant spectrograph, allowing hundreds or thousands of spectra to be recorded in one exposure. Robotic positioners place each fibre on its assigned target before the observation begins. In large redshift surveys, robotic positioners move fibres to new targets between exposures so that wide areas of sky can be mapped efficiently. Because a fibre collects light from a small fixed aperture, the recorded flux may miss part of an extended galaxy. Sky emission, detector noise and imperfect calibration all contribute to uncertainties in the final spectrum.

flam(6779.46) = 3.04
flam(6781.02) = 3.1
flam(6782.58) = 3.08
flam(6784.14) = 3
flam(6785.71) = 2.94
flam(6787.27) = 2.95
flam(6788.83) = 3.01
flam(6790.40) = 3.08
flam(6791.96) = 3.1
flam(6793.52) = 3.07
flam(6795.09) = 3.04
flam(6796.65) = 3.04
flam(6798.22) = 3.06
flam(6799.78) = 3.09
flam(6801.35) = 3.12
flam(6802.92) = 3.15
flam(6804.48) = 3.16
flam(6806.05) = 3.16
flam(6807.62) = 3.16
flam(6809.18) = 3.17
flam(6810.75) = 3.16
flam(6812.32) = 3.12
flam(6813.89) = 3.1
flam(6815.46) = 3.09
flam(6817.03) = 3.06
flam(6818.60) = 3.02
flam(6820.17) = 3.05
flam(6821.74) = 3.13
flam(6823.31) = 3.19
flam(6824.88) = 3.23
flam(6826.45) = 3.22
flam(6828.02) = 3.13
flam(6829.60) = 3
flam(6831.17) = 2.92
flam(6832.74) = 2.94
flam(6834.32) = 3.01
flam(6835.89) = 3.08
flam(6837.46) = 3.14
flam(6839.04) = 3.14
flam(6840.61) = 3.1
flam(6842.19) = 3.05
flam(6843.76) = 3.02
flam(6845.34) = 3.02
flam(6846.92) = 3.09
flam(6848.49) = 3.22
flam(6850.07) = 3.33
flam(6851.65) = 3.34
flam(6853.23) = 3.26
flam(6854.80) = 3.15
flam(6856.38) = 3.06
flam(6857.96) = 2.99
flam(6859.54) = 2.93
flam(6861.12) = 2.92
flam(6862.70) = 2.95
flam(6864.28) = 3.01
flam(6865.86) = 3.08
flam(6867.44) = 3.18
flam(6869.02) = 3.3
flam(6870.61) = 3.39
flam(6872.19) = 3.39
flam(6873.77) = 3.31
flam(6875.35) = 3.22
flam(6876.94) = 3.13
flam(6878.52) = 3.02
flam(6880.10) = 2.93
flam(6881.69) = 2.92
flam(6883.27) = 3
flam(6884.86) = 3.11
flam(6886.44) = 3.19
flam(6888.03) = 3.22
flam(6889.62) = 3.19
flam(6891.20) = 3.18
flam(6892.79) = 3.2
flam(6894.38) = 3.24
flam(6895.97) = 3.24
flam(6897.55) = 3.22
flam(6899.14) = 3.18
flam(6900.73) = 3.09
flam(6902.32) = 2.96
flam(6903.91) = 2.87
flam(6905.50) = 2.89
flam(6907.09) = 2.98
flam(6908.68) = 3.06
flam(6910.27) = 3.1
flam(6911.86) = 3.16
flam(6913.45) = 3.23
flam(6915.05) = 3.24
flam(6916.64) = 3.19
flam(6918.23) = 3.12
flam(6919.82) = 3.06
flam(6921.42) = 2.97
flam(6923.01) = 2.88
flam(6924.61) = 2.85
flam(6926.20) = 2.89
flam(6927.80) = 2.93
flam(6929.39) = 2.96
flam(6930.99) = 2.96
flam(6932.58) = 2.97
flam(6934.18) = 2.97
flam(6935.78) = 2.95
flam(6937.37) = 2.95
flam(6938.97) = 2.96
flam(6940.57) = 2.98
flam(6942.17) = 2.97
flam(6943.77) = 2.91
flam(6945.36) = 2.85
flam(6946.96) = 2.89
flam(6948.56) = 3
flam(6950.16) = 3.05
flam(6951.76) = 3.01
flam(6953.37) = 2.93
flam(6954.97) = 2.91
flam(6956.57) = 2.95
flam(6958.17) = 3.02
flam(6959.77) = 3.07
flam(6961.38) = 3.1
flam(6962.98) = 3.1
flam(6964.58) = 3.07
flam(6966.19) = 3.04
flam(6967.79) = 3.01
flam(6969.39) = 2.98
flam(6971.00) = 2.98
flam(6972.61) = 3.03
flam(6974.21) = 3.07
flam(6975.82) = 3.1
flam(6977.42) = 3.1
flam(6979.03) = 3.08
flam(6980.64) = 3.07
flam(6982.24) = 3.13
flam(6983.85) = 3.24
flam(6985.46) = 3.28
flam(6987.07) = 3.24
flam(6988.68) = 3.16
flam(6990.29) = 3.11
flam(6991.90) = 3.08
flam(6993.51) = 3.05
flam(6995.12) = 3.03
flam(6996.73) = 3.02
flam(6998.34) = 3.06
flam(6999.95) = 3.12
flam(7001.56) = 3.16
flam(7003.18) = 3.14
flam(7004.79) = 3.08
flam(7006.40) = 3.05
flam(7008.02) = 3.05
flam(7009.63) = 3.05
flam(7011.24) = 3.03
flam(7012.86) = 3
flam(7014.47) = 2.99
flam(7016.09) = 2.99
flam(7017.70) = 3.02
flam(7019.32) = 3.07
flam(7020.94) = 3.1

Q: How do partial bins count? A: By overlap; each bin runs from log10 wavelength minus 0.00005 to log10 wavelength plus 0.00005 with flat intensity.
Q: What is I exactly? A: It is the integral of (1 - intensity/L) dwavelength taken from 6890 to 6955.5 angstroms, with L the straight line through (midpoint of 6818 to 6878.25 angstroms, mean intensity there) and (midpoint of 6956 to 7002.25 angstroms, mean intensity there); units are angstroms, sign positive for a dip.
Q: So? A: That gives 1.6 angstroms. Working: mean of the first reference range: 3.12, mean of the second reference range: 3.09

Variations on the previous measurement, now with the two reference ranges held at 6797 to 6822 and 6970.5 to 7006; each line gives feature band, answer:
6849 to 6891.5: -0.4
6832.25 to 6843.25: 0.1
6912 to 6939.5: 0.9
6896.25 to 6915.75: 0.1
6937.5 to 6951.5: 0.7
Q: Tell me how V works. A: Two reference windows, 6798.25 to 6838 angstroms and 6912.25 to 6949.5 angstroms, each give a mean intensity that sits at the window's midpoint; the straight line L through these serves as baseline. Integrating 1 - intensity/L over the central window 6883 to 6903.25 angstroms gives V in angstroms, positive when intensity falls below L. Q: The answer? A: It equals -0.87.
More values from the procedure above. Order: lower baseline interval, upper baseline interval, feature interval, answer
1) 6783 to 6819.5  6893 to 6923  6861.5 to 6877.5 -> -0.5 angstroms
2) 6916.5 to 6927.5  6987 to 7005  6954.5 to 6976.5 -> 0.1 angstroms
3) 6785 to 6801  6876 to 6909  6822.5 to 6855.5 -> -0.7 angstroms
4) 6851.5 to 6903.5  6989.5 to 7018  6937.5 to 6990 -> 0.7 angstroms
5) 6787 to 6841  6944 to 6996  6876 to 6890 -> 0.0 angstroms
